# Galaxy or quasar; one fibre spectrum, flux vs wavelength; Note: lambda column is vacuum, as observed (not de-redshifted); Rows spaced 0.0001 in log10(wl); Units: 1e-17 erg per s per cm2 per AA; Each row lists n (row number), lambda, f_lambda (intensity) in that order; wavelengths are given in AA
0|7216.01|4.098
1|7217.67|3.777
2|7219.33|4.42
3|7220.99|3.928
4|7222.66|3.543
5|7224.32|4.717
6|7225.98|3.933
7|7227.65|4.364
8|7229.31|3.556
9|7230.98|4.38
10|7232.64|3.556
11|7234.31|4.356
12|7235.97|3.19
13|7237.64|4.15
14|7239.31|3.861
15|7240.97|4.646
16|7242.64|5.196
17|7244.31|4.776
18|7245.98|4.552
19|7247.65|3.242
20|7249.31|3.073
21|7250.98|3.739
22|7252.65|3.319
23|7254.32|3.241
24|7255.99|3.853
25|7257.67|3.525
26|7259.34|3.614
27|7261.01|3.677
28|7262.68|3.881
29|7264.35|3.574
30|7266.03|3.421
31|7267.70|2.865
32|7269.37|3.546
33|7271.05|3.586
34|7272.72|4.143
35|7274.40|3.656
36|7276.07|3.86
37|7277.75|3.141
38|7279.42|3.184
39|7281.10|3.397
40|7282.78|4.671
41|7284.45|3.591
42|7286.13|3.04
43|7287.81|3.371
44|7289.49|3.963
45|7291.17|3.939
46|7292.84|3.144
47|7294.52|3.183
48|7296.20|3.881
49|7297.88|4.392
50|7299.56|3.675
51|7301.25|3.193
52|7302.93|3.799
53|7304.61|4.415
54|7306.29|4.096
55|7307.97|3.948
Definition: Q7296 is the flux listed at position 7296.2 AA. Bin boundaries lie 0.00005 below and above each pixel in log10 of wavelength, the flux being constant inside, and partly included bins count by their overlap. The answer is 3.881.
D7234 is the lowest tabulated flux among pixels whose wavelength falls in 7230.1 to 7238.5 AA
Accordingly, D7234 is 3.19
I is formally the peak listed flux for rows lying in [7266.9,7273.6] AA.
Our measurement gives 4.143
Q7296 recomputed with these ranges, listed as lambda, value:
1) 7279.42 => 3.184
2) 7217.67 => 3.777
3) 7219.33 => 4.42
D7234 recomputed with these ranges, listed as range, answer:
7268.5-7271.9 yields 3.546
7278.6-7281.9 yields 3.184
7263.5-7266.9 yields 3.421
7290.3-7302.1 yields 3.144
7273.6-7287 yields 3.04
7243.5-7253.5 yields 3.073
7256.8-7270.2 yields 2.865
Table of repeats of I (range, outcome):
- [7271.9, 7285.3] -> 4.671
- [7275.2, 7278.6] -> 3.86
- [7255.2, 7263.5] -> 3.881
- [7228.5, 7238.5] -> 4.38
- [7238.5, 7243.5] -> 5.196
